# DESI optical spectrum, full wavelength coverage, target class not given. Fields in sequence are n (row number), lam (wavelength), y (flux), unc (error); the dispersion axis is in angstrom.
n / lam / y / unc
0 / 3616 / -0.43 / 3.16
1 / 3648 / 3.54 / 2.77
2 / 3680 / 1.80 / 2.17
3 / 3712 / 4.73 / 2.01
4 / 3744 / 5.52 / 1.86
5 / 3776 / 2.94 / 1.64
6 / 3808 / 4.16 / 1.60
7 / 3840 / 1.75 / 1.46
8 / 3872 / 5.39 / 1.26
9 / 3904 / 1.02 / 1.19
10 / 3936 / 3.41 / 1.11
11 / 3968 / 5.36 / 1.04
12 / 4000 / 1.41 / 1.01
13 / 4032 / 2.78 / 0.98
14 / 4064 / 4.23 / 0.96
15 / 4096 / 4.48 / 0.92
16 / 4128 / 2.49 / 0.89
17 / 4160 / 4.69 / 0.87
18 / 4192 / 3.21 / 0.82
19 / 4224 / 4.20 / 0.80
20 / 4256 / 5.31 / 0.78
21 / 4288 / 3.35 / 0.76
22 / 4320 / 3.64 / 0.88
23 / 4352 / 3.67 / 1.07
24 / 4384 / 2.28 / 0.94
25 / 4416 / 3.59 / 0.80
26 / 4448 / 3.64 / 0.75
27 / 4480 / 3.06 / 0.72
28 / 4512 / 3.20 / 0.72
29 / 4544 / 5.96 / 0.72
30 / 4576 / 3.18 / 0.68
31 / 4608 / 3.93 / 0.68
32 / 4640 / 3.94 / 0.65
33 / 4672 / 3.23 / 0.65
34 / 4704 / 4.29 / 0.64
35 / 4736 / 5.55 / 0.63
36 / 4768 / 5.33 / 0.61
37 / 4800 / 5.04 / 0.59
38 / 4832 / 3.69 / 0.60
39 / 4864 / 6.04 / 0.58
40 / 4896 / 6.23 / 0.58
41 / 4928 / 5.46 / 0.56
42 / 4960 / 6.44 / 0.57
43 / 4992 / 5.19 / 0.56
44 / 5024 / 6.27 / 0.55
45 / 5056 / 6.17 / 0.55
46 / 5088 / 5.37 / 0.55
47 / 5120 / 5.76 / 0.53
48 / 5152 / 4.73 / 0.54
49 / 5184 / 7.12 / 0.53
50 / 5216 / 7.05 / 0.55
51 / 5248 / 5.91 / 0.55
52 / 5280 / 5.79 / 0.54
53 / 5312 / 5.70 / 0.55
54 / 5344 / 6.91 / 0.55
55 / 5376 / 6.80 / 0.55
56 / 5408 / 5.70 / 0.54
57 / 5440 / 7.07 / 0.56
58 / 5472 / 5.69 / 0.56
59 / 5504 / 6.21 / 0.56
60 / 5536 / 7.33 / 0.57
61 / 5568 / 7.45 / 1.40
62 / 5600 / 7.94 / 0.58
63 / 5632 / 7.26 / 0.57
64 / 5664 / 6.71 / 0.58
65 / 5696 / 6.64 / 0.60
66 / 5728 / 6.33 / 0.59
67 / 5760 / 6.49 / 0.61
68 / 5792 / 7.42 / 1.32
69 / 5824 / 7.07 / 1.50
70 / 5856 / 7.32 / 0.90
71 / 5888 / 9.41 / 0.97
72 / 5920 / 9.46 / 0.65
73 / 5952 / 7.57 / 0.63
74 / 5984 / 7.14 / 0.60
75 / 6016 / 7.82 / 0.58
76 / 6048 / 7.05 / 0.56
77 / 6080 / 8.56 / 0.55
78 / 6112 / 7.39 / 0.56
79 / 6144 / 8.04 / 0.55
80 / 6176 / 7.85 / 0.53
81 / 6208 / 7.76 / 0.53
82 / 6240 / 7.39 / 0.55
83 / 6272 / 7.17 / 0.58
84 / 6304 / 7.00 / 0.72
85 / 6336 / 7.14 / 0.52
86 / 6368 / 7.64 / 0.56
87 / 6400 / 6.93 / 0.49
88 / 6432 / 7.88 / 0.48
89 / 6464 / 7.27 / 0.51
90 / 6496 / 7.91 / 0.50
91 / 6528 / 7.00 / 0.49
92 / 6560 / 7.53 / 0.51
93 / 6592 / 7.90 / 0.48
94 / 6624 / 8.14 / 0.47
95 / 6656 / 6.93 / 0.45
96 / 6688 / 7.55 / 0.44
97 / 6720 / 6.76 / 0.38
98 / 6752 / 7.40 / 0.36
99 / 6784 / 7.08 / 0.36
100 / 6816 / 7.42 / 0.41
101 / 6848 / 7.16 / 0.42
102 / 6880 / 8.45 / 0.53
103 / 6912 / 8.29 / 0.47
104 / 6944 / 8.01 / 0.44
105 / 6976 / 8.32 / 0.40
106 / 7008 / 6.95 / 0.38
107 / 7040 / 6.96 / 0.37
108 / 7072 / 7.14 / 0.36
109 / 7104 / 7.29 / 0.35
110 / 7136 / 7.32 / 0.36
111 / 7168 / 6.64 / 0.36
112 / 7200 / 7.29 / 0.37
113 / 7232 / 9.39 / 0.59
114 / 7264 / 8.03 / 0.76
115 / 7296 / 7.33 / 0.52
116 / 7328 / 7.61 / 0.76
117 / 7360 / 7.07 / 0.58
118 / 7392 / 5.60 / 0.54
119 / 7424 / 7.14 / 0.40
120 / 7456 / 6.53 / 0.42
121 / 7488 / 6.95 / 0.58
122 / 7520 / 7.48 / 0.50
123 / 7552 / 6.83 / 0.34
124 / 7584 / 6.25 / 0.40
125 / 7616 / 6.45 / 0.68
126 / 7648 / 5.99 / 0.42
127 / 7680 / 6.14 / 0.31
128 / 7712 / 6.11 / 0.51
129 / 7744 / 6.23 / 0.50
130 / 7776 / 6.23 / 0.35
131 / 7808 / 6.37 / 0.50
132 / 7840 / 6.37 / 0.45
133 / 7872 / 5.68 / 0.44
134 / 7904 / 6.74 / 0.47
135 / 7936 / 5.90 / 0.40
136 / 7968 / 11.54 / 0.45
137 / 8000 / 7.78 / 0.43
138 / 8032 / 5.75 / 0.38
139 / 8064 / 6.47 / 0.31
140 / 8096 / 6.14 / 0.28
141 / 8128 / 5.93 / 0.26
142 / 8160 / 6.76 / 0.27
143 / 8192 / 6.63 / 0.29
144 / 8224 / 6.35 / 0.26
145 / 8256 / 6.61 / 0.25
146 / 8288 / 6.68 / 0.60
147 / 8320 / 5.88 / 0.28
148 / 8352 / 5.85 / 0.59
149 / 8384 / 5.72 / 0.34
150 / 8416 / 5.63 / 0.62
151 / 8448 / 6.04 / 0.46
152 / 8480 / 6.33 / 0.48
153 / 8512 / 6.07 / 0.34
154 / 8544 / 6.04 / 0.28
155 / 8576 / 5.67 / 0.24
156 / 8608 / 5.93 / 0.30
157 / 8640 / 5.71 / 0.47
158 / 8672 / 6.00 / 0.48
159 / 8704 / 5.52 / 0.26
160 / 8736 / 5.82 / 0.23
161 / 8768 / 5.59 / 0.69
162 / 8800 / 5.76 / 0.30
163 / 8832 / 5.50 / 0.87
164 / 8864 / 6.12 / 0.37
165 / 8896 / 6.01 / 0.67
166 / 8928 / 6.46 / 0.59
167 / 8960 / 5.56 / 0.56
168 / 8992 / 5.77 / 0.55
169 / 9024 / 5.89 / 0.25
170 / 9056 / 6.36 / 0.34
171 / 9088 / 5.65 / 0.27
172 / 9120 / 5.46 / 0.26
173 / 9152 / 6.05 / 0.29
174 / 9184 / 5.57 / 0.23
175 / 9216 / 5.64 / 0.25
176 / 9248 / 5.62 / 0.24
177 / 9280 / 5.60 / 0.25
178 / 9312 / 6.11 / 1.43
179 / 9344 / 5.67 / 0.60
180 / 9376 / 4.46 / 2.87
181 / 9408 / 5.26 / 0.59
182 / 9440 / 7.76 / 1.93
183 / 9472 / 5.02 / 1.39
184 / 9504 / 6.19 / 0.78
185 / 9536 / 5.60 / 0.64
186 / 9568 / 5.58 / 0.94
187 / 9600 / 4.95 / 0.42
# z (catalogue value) 0.215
